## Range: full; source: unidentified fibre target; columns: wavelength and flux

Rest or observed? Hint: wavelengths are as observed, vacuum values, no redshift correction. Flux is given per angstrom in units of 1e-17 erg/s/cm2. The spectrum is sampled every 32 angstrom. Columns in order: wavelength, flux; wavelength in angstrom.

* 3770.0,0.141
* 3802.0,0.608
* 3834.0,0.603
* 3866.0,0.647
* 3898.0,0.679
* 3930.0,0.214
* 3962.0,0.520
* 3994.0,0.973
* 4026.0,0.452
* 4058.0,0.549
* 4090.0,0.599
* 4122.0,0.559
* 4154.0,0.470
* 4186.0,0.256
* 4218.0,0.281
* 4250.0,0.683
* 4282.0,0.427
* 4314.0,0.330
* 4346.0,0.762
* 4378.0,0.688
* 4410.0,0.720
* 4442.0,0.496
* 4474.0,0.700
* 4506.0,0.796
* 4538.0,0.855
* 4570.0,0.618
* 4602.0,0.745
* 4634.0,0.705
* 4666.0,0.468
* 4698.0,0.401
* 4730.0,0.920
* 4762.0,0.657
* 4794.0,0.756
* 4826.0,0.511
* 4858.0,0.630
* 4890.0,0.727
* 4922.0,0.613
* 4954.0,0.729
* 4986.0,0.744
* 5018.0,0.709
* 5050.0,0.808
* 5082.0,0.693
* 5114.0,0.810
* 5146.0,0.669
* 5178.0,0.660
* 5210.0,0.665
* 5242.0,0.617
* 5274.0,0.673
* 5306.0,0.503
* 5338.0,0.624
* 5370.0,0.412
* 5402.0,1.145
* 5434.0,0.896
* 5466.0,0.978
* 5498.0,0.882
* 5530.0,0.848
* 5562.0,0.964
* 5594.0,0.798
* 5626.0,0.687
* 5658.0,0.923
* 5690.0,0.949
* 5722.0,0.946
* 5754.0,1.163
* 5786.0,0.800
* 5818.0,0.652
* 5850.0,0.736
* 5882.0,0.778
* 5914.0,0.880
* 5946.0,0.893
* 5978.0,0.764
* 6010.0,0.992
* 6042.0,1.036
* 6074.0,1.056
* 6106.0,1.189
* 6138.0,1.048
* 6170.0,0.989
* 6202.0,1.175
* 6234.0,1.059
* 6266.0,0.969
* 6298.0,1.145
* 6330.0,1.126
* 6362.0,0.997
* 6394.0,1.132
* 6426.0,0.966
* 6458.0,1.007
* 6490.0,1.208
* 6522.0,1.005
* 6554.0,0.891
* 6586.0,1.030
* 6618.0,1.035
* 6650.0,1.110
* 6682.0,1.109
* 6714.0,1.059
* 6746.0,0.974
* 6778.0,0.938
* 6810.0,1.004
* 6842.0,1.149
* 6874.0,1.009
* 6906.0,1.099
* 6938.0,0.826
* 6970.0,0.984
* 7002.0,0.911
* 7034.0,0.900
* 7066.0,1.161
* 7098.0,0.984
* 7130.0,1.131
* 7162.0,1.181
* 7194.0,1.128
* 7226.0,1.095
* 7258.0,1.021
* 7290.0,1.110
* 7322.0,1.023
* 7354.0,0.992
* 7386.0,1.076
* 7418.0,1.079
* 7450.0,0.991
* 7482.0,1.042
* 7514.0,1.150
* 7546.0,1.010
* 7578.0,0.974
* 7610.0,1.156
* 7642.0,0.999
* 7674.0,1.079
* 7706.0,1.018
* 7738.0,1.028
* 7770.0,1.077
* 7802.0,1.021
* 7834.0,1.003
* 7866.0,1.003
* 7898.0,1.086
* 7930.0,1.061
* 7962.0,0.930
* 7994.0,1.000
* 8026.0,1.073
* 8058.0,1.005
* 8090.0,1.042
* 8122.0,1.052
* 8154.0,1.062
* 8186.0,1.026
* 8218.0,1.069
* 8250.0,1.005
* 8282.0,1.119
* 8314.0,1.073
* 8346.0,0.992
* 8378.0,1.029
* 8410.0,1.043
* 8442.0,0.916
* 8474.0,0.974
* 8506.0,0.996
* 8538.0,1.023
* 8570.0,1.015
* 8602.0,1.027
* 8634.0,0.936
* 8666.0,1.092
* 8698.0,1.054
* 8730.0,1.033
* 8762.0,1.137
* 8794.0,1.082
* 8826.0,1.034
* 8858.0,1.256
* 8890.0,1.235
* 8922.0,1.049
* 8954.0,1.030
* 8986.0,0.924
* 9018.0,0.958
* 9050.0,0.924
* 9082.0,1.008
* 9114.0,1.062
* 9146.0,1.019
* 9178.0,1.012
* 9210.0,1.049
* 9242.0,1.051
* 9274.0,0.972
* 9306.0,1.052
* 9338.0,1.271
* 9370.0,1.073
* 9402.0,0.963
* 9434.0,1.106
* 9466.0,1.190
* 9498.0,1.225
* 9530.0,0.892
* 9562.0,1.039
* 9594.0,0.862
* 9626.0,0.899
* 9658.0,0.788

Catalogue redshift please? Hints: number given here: 0.352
